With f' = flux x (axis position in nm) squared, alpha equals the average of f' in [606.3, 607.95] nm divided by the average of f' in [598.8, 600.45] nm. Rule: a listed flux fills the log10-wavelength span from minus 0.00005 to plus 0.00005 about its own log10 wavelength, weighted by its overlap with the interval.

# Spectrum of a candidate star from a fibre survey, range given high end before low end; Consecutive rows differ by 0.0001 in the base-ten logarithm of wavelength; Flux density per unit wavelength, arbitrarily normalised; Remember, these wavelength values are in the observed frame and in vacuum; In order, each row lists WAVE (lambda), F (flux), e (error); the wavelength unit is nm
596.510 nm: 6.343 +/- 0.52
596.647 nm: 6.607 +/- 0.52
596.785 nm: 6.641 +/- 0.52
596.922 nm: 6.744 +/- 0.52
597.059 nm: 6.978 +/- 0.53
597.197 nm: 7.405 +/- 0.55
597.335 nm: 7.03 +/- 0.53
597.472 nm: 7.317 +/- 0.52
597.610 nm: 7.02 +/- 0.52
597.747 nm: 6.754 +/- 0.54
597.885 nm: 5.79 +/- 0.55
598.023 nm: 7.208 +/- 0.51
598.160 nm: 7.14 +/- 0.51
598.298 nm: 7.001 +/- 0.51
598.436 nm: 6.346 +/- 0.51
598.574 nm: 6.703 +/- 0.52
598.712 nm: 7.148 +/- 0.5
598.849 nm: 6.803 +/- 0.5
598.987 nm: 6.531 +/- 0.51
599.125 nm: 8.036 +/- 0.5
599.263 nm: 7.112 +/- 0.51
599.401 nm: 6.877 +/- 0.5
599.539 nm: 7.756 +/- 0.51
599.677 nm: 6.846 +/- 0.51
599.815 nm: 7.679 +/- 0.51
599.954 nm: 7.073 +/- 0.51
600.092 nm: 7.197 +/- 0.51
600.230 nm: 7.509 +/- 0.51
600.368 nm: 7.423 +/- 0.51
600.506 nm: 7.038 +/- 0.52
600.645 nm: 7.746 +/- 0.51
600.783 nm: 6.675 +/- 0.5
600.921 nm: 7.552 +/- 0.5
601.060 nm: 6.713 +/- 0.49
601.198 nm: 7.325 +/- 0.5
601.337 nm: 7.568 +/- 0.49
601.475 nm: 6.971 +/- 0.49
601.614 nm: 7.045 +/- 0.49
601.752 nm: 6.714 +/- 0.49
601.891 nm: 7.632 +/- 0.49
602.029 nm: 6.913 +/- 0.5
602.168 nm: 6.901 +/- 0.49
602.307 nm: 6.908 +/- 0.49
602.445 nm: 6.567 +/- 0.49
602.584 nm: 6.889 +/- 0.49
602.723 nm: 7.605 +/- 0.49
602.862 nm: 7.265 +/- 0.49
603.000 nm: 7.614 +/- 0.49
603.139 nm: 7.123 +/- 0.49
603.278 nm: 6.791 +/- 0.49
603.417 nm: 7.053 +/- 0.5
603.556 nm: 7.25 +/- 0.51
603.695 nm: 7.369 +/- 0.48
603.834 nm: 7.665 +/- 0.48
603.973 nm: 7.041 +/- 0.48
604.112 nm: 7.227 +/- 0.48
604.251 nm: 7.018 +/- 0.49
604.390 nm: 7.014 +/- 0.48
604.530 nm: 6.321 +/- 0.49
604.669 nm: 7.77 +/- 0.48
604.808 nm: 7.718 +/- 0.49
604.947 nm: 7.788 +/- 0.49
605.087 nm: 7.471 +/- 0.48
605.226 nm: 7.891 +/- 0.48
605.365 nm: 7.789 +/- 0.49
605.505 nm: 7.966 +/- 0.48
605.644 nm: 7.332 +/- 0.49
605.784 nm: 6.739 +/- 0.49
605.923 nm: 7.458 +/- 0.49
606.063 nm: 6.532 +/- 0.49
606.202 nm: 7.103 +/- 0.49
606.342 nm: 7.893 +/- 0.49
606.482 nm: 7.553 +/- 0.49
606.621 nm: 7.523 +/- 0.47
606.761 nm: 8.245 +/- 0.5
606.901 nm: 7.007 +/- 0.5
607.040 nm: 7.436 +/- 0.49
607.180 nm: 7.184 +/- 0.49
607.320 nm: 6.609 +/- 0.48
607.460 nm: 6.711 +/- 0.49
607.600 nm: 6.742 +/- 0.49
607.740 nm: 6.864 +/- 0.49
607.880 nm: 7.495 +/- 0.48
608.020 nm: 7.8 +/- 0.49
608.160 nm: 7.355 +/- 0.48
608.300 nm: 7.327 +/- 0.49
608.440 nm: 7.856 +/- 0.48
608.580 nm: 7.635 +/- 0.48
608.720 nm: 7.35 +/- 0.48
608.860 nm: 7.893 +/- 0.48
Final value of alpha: 1.03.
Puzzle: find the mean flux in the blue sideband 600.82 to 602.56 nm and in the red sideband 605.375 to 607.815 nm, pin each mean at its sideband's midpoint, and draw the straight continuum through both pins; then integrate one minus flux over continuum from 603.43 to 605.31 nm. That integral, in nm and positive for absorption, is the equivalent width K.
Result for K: -0.049 nm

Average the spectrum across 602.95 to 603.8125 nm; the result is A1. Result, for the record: 7.21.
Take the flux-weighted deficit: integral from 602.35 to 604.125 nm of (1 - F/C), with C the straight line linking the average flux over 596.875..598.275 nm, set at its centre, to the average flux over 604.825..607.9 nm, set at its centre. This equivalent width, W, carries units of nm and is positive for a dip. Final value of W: 0.00 nm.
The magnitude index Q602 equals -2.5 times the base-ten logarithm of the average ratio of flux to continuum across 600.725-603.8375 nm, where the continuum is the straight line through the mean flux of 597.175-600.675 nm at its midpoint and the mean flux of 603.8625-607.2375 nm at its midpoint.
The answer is 0.016 mag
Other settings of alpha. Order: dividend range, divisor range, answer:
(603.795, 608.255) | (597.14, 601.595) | 1.05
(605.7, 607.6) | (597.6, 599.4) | 1.08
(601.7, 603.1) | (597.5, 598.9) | 1.06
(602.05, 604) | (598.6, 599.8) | 1.01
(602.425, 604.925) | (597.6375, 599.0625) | 1.09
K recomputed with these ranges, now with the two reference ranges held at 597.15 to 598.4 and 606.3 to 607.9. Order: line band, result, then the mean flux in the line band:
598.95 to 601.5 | -0.086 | 7.26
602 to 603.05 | 0.003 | 7.08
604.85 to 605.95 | -0.056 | 7.56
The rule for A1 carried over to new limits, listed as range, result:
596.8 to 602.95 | 7.08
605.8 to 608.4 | 7.26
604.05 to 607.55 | 7.33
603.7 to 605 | 7.28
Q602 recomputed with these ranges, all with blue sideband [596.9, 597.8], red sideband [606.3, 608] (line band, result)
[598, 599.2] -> 0.02 mag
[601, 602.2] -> 0.01 mag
